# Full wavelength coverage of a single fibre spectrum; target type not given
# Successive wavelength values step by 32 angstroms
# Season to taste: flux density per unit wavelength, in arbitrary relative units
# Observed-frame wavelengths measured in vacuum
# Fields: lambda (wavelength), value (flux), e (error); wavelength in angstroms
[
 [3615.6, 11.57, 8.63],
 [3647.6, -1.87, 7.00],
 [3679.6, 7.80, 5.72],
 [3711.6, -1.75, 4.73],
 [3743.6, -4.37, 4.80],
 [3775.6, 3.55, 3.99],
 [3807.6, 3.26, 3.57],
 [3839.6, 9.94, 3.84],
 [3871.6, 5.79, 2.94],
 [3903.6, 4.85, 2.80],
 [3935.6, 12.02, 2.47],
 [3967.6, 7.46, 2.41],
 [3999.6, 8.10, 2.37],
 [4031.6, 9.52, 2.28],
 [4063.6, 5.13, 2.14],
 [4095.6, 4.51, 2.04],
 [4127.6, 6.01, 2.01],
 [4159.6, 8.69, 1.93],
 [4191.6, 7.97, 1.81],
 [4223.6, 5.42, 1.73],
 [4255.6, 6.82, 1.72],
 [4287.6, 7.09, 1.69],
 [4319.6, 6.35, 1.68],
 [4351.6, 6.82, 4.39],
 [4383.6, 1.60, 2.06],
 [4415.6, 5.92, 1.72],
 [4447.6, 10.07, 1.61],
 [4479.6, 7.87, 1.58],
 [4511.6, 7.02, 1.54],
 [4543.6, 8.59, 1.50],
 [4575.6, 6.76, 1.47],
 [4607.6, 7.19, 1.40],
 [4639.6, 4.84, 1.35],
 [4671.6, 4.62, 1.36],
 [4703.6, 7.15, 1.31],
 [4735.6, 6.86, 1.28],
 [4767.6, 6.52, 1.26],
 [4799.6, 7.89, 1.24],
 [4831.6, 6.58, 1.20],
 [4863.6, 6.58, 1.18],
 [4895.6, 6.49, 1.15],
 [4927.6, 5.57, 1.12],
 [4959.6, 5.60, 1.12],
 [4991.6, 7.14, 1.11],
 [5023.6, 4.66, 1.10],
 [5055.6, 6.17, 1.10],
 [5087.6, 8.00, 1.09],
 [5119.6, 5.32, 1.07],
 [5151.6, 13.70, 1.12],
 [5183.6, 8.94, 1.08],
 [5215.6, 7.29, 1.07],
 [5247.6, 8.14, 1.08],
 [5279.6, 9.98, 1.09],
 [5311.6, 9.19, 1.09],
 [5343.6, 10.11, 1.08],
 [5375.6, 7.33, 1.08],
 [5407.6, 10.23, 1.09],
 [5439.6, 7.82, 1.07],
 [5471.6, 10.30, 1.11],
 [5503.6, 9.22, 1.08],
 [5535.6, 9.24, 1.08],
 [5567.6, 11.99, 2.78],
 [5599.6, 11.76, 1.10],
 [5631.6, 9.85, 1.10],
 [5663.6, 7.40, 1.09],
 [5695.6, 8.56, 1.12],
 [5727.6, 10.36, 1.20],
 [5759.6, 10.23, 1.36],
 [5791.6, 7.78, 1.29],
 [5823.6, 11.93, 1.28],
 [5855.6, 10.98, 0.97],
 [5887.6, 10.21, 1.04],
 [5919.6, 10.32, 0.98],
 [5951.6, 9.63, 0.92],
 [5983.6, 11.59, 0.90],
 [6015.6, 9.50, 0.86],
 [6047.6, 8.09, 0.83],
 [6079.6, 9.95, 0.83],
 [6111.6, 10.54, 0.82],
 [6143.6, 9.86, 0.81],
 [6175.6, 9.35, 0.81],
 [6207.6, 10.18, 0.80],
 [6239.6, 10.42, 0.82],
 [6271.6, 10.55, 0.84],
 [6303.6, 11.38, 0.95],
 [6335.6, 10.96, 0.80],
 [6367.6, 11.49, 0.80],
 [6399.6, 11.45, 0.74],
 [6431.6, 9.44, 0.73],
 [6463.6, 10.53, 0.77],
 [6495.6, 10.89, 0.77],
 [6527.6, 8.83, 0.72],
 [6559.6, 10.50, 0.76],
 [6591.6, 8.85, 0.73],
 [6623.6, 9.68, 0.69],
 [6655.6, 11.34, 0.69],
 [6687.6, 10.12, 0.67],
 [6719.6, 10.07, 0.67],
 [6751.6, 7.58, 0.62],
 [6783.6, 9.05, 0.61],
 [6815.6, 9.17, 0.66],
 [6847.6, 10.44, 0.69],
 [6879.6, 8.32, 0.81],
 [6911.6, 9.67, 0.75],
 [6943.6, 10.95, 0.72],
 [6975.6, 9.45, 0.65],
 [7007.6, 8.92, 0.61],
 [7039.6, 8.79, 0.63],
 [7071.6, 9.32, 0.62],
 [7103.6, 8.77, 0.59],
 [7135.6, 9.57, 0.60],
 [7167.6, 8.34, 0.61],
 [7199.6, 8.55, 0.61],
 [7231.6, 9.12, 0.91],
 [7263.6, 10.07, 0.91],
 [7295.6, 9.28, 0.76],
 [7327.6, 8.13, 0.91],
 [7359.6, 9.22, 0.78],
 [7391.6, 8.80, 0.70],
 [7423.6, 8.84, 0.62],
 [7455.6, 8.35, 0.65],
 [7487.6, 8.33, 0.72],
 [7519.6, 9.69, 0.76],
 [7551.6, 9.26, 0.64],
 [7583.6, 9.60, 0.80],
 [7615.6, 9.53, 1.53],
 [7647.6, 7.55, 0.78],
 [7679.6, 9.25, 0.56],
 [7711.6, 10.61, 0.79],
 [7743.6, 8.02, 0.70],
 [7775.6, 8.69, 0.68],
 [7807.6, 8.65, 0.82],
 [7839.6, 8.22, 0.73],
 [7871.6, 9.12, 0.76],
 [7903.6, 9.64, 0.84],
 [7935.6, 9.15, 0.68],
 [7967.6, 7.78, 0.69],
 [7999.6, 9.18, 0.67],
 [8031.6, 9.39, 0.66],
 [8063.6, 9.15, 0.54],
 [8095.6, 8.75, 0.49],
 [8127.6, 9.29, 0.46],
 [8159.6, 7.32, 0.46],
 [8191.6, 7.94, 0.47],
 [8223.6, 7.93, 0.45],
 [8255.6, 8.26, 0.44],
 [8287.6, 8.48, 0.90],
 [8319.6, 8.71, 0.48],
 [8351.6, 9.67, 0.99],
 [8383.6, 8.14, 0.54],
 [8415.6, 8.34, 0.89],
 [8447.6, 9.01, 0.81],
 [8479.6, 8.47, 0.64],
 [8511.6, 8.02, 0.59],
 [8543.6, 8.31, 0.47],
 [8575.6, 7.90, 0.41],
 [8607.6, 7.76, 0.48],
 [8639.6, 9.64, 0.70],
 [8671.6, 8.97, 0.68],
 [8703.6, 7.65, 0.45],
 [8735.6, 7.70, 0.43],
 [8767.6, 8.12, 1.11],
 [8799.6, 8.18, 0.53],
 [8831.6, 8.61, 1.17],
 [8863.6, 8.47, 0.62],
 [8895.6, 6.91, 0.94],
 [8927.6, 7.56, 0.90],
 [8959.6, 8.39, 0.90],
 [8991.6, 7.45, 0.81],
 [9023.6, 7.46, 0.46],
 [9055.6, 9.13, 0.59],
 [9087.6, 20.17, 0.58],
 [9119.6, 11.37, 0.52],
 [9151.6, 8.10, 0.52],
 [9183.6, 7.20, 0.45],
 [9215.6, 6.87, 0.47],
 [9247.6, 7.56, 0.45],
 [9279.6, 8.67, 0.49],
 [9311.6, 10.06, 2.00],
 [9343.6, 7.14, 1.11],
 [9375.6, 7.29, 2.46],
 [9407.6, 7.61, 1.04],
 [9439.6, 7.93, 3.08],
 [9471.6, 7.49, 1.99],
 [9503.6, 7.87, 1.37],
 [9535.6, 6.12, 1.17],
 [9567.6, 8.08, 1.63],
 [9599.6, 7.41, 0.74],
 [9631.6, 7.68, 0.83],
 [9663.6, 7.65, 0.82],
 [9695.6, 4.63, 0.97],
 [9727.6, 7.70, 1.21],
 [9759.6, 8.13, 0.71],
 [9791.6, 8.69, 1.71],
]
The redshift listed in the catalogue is 0.38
